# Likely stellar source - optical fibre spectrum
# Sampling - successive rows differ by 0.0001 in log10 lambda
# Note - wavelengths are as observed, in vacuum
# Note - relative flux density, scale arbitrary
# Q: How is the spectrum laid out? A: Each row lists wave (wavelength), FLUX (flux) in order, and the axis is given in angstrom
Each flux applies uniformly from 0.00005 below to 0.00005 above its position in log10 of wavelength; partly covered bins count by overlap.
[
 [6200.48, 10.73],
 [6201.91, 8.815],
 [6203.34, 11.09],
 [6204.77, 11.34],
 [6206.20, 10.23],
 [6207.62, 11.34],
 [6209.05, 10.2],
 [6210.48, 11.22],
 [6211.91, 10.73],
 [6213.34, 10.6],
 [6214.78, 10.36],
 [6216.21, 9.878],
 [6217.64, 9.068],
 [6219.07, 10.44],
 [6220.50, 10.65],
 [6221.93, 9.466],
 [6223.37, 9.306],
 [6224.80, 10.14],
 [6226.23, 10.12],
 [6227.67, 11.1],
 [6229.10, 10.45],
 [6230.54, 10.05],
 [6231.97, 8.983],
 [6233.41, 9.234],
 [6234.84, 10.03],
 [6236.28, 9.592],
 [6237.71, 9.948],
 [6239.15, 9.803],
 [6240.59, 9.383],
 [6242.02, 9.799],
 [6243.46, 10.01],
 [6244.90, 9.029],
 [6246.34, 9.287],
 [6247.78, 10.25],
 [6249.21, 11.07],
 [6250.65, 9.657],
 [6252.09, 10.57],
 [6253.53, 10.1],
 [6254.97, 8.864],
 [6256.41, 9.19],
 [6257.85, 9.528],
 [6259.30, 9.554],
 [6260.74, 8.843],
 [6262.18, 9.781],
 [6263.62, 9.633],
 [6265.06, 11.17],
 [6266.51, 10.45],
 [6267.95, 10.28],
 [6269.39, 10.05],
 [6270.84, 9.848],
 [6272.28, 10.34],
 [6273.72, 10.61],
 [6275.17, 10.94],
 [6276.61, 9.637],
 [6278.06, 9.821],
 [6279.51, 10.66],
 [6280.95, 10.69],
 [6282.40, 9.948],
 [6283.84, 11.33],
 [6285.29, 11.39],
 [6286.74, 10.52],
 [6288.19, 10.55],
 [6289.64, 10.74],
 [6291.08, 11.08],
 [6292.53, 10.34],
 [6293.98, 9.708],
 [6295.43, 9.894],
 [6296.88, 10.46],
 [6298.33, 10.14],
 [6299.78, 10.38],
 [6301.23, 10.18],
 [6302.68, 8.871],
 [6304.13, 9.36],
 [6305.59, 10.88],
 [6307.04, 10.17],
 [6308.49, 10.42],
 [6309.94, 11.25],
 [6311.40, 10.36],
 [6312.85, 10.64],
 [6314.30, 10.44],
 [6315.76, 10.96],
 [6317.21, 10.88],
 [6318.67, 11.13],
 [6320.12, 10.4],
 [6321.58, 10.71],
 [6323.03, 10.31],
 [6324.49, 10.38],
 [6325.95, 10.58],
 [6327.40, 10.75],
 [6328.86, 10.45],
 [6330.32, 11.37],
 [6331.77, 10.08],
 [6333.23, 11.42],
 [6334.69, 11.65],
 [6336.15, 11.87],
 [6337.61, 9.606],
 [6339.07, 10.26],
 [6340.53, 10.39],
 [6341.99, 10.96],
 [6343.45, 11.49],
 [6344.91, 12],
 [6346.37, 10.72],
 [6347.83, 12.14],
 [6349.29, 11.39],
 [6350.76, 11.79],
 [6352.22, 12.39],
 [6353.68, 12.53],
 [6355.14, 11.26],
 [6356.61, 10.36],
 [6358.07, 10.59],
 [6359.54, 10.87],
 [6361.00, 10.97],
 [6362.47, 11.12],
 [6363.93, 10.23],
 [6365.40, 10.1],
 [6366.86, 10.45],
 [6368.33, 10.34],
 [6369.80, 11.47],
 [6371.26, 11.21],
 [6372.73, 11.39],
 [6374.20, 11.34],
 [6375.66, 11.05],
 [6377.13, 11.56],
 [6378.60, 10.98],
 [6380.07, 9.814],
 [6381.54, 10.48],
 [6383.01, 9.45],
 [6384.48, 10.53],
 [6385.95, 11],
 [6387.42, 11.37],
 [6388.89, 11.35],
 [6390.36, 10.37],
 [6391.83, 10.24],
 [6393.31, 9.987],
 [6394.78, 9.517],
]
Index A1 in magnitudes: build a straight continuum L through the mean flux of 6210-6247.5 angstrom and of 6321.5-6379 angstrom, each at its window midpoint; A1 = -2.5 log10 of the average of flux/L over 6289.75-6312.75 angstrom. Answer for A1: 0.034 mag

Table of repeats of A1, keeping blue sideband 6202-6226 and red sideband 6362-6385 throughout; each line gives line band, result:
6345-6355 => -0.11 mag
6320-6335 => -0.01 mag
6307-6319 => -0.01 mag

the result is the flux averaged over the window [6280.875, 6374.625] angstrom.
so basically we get 10.8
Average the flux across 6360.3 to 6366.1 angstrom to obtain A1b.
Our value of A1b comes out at 10.6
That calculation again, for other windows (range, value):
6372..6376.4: 11.3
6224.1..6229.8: 10.5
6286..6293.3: 10.6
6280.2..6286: 10.8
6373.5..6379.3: 11.2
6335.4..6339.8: 10.6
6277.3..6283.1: 10.3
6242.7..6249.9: 9.92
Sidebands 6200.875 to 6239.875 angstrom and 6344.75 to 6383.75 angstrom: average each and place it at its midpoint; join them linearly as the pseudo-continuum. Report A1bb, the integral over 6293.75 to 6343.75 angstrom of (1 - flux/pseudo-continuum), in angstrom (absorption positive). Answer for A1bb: 1.0 angstrom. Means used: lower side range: 10.2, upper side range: 11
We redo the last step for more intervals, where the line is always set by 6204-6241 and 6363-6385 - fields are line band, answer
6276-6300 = -0.1 angstrom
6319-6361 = -1.8 angstrom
